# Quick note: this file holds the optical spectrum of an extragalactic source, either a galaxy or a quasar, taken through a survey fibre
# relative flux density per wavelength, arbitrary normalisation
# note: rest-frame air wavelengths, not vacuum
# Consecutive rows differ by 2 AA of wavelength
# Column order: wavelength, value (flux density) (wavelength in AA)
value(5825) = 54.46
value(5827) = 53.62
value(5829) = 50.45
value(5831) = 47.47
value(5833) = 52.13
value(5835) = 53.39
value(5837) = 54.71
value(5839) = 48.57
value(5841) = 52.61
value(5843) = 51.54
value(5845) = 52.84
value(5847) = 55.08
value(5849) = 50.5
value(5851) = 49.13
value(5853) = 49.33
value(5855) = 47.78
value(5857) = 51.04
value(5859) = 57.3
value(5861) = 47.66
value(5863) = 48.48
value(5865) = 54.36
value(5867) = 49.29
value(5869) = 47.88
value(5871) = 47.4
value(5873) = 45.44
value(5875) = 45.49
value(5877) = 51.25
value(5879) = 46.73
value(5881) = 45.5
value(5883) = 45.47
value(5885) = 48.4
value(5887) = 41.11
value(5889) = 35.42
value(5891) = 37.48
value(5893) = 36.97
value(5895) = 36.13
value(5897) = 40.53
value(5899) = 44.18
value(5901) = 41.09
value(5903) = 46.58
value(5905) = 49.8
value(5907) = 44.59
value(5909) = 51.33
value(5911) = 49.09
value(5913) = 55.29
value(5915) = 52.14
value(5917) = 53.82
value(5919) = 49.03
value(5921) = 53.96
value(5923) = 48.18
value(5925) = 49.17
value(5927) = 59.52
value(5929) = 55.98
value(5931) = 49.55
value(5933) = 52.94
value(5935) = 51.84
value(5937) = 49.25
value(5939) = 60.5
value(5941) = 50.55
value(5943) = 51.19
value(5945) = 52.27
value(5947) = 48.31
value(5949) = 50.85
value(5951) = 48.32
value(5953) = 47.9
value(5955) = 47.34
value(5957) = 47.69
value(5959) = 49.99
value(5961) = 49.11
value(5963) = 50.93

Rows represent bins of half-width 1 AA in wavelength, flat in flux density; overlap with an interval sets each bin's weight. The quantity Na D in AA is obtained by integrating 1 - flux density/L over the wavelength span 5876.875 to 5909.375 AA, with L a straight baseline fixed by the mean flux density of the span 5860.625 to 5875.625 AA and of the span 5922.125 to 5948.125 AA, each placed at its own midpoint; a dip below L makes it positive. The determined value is 4.2 AA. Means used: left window 48.3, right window 52.3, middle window 43.3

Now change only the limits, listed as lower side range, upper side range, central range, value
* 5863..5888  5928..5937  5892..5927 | 2.0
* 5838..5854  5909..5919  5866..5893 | 3.6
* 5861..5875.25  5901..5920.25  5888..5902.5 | 3.0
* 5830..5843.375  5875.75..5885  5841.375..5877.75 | -0.6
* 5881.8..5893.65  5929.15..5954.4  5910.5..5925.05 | -1.5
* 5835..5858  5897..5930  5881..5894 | 2.4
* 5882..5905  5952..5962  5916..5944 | -4.3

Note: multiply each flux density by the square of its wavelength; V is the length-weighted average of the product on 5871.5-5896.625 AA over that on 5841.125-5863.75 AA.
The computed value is 0.85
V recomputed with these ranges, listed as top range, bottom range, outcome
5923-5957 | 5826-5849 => 1.02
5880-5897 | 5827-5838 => 0.80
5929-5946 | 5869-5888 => 1.15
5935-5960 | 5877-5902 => 1.22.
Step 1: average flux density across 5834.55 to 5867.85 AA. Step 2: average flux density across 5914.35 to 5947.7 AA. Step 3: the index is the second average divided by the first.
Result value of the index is 1.02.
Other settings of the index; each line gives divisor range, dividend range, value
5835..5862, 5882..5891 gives 0.82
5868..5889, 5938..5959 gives 1.10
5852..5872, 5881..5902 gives 0.82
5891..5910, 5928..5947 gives 1.22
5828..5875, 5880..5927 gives 0.91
